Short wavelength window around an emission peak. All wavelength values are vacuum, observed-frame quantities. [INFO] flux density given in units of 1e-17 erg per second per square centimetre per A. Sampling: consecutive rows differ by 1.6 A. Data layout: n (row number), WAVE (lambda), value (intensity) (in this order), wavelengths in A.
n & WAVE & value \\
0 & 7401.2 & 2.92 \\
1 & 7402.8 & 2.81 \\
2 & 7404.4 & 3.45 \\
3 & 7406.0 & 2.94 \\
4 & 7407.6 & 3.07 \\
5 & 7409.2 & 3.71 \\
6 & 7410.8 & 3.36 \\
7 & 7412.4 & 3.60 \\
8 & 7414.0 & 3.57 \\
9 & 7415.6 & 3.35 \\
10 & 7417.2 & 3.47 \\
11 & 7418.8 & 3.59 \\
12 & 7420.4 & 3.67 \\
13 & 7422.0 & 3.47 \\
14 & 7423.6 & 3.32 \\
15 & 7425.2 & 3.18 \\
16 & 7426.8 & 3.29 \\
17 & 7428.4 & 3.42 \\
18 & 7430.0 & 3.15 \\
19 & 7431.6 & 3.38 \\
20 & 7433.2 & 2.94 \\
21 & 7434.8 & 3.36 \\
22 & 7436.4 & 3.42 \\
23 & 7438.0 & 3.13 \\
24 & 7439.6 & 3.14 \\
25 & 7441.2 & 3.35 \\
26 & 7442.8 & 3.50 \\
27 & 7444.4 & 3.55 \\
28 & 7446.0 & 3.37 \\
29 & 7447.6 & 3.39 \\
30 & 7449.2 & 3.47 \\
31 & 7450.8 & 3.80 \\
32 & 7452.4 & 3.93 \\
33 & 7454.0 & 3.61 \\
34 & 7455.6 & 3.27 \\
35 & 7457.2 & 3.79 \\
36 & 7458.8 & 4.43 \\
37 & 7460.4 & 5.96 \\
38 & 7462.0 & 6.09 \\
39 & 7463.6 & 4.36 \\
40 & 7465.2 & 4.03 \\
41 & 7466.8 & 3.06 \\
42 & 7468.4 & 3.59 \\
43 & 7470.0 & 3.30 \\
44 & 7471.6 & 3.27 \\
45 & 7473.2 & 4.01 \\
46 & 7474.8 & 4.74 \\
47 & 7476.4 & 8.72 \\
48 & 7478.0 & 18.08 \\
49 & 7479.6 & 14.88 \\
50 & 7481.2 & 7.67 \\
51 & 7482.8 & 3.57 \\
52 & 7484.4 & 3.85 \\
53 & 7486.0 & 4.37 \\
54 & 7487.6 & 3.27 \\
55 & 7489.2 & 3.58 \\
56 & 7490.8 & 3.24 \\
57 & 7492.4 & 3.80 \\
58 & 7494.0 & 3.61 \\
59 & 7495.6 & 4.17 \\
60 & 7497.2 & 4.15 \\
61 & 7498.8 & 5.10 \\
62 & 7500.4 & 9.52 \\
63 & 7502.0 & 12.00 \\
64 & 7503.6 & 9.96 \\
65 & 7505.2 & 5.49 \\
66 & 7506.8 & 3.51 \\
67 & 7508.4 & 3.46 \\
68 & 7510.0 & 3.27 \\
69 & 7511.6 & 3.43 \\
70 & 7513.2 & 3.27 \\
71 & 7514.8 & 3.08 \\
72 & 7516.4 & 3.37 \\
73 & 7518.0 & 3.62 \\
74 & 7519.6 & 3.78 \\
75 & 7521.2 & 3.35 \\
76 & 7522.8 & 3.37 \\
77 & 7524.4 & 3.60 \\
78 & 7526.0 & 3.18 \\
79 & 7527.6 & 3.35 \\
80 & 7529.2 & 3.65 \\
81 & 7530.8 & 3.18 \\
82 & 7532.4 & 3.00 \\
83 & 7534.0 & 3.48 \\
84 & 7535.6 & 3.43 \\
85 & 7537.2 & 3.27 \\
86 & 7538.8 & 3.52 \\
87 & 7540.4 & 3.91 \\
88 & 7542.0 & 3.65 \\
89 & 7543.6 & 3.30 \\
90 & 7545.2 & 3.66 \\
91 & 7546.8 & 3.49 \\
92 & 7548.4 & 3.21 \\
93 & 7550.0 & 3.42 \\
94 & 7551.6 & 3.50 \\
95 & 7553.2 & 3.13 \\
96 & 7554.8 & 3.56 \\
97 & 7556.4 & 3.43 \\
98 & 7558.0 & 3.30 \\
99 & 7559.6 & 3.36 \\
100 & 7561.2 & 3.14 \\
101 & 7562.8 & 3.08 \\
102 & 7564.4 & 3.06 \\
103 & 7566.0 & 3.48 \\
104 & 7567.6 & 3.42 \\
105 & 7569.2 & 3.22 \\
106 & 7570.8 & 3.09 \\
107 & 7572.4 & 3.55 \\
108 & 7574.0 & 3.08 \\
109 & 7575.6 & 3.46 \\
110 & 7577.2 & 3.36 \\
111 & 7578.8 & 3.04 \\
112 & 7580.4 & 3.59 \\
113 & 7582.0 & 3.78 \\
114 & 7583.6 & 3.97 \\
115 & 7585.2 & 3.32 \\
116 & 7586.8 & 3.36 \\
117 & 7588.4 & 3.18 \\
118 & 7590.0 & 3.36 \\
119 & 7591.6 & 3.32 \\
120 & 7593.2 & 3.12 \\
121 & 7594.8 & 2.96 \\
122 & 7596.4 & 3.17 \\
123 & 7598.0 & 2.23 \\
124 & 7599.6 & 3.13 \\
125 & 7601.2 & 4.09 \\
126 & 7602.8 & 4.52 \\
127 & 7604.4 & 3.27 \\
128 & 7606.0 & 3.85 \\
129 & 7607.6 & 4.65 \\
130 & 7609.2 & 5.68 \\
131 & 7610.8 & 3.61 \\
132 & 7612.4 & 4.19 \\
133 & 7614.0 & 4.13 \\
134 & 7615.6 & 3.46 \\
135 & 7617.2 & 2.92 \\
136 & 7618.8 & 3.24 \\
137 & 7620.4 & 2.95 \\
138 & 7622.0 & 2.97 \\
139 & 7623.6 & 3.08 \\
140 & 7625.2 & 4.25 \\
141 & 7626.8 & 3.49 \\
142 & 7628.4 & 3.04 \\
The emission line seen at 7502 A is [N II]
